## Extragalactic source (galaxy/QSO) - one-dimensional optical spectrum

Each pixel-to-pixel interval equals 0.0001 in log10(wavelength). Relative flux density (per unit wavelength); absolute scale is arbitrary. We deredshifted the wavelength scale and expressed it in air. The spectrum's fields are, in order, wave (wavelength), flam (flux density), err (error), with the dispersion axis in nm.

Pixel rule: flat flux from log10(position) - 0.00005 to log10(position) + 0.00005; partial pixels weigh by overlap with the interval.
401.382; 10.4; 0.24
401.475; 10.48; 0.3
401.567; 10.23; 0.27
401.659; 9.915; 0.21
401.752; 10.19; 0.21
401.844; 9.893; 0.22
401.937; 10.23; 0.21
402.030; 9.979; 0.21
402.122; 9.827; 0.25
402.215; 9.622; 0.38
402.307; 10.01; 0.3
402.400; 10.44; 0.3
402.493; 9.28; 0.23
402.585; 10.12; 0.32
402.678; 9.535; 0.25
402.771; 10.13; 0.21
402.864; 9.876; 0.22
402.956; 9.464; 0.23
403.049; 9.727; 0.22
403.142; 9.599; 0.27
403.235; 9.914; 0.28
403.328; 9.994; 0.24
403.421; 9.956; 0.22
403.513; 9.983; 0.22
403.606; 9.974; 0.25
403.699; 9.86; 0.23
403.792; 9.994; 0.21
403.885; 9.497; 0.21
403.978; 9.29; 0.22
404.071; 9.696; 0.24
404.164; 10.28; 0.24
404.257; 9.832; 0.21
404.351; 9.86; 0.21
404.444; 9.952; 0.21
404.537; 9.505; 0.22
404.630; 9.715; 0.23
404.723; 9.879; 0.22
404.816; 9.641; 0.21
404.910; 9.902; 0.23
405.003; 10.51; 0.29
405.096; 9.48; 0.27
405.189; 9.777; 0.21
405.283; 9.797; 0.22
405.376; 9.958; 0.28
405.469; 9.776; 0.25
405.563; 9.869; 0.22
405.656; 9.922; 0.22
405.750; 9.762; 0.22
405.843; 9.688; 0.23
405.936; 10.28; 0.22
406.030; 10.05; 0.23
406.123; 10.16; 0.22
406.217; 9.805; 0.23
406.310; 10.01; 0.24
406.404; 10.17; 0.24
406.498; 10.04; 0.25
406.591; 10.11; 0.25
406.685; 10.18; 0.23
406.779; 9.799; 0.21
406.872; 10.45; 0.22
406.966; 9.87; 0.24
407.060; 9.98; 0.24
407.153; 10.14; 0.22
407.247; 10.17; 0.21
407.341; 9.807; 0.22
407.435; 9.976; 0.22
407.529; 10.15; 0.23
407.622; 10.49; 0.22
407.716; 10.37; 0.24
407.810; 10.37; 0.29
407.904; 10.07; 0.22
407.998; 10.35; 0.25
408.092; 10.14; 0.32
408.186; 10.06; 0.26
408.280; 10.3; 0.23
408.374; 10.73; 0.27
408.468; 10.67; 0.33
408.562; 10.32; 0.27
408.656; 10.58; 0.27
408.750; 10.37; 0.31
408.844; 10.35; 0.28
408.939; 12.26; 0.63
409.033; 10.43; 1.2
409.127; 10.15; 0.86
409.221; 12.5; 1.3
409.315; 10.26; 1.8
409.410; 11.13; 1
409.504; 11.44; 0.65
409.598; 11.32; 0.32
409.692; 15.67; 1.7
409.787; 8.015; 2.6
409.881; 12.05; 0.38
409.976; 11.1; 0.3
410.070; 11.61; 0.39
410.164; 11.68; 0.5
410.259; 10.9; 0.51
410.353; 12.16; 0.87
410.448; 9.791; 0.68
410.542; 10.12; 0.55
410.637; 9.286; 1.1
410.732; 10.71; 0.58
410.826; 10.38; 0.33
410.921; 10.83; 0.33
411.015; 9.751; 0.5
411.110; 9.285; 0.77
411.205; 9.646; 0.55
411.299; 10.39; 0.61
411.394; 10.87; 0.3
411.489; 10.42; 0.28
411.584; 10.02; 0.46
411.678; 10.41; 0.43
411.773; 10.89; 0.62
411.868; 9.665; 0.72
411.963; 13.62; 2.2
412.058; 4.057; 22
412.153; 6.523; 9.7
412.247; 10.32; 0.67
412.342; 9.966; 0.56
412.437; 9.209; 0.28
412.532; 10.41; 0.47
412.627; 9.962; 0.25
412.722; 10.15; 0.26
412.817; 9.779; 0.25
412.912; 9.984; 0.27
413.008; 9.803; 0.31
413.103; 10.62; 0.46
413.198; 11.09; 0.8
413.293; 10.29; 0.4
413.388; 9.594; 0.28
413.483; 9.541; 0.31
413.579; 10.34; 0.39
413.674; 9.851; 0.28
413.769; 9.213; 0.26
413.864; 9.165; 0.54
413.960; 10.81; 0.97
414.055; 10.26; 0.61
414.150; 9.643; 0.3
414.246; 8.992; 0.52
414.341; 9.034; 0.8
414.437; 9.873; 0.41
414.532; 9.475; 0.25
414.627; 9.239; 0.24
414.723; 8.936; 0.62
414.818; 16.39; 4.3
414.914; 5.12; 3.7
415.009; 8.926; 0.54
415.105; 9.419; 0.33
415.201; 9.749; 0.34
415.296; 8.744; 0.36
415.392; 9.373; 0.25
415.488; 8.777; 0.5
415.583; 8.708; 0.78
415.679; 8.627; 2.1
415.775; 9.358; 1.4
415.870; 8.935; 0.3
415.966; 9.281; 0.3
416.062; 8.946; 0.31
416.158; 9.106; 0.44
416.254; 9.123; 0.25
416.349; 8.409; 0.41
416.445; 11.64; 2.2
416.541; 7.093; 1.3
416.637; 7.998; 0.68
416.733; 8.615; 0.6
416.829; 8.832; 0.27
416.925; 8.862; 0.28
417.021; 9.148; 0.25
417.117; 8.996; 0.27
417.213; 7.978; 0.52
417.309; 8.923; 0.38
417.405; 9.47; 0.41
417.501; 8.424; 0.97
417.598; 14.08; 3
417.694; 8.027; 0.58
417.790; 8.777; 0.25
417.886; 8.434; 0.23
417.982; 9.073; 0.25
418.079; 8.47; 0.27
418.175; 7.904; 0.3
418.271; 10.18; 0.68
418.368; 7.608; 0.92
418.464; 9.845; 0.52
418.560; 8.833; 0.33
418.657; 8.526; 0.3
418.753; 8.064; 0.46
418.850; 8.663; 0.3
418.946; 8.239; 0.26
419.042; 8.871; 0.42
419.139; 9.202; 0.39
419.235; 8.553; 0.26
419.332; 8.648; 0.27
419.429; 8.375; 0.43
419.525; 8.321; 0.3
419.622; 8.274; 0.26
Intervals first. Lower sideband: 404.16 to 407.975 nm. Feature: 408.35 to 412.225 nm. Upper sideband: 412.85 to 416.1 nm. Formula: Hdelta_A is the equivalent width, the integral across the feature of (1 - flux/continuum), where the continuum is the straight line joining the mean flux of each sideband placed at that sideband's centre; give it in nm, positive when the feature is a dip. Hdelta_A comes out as -0.30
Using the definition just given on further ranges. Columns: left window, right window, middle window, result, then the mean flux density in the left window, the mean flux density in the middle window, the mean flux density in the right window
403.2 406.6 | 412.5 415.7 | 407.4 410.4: -0.33 nm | 9.89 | 10.9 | 9.71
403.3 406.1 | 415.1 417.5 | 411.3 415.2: -0.26 nm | 9.86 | 9.8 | 8.95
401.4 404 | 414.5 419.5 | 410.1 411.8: -0.19 nm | 9.9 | 10.4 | 9.01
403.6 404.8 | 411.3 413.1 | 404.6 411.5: -0.41 nm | 9.78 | 10.4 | 9.81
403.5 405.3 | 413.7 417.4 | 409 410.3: -0.24 nm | 9.81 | 11.3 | 9.21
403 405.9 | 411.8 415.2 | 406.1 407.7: -0.05 nm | 9.83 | 10.1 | 9.7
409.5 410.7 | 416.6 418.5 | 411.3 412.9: 0.12 nm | 11.1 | 9.79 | 8.98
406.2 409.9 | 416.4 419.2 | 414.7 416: 0.00 nm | 10.5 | 9.32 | 8.92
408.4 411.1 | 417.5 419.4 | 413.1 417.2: 0.13 nm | 10.9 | 9.37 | 8.92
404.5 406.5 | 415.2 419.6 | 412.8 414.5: -0.12 nm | 9.89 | 9.88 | 8.9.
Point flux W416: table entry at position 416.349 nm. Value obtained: 8.409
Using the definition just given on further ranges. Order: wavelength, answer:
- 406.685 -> 10.18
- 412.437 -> 9.209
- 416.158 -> 9.106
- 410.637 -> 9.286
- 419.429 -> 8.375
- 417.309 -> 8.923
